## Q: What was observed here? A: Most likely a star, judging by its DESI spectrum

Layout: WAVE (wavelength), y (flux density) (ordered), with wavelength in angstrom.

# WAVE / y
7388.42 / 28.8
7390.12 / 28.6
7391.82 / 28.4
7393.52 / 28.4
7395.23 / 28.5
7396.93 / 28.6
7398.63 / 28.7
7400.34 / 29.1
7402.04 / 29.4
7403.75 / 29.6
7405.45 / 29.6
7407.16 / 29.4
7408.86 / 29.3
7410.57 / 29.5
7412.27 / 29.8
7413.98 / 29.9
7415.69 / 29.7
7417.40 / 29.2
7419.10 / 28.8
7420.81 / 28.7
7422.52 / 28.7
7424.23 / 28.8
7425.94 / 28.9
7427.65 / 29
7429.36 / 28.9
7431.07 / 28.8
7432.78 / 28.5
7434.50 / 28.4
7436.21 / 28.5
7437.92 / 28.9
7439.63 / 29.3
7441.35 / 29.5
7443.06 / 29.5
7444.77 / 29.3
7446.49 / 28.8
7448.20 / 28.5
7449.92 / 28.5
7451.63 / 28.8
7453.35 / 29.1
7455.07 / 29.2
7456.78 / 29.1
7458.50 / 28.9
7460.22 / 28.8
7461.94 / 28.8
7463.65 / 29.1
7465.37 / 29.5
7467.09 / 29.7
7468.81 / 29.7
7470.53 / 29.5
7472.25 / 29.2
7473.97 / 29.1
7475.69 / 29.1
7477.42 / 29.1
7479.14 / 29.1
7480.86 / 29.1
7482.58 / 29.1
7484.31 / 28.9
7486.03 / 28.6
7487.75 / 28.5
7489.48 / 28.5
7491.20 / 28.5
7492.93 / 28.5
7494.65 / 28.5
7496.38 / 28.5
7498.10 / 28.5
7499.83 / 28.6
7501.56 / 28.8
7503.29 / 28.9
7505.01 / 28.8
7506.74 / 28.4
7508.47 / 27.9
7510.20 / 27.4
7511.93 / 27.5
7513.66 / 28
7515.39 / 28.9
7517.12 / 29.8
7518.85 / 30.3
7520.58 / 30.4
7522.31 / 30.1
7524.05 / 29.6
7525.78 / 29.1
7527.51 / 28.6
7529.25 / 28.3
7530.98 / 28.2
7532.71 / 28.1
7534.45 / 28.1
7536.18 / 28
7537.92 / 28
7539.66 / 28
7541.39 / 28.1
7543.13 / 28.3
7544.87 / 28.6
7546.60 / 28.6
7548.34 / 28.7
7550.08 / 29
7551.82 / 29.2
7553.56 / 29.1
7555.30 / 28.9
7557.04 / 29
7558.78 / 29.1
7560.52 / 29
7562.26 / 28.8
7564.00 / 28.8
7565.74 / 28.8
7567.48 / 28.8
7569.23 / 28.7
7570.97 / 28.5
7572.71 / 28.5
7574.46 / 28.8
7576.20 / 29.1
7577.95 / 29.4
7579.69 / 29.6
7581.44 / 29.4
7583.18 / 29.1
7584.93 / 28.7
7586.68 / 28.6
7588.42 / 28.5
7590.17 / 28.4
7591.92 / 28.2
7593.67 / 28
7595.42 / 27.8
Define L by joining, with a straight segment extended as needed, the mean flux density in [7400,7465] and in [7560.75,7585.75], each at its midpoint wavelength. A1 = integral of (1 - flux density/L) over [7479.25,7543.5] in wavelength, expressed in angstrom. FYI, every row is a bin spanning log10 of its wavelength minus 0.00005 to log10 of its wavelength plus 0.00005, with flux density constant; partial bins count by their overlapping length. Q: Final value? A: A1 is 0.8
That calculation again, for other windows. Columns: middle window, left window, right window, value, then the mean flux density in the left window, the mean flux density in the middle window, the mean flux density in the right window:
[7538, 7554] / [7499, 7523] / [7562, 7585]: 0.2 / 28.8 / 28.6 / 28.9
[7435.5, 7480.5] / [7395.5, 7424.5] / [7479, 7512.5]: -0.4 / 29.2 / 29.1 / 28.5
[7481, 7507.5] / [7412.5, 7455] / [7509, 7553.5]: 0.1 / 29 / 28.7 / 28.7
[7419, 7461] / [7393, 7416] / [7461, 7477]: 0.5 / 29.2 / 28.9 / 29.3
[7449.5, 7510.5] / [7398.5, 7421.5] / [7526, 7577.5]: 0.3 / 29.4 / 28.9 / 28.6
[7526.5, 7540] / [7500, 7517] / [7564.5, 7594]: 0.2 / 28.4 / 28.2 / 28.8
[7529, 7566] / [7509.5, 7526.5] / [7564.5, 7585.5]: 0.6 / 29.1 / 28.6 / 28.9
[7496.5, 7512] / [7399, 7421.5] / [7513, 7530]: 0.5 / 29.4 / 28.4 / 29.3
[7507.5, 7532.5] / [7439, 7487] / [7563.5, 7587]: 0.1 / 29.1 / 28.8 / 28.9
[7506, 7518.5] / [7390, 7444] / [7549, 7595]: 0.2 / 29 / 28.4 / 28.8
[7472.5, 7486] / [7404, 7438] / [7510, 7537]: -0.1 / 29.1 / 29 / 28.8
